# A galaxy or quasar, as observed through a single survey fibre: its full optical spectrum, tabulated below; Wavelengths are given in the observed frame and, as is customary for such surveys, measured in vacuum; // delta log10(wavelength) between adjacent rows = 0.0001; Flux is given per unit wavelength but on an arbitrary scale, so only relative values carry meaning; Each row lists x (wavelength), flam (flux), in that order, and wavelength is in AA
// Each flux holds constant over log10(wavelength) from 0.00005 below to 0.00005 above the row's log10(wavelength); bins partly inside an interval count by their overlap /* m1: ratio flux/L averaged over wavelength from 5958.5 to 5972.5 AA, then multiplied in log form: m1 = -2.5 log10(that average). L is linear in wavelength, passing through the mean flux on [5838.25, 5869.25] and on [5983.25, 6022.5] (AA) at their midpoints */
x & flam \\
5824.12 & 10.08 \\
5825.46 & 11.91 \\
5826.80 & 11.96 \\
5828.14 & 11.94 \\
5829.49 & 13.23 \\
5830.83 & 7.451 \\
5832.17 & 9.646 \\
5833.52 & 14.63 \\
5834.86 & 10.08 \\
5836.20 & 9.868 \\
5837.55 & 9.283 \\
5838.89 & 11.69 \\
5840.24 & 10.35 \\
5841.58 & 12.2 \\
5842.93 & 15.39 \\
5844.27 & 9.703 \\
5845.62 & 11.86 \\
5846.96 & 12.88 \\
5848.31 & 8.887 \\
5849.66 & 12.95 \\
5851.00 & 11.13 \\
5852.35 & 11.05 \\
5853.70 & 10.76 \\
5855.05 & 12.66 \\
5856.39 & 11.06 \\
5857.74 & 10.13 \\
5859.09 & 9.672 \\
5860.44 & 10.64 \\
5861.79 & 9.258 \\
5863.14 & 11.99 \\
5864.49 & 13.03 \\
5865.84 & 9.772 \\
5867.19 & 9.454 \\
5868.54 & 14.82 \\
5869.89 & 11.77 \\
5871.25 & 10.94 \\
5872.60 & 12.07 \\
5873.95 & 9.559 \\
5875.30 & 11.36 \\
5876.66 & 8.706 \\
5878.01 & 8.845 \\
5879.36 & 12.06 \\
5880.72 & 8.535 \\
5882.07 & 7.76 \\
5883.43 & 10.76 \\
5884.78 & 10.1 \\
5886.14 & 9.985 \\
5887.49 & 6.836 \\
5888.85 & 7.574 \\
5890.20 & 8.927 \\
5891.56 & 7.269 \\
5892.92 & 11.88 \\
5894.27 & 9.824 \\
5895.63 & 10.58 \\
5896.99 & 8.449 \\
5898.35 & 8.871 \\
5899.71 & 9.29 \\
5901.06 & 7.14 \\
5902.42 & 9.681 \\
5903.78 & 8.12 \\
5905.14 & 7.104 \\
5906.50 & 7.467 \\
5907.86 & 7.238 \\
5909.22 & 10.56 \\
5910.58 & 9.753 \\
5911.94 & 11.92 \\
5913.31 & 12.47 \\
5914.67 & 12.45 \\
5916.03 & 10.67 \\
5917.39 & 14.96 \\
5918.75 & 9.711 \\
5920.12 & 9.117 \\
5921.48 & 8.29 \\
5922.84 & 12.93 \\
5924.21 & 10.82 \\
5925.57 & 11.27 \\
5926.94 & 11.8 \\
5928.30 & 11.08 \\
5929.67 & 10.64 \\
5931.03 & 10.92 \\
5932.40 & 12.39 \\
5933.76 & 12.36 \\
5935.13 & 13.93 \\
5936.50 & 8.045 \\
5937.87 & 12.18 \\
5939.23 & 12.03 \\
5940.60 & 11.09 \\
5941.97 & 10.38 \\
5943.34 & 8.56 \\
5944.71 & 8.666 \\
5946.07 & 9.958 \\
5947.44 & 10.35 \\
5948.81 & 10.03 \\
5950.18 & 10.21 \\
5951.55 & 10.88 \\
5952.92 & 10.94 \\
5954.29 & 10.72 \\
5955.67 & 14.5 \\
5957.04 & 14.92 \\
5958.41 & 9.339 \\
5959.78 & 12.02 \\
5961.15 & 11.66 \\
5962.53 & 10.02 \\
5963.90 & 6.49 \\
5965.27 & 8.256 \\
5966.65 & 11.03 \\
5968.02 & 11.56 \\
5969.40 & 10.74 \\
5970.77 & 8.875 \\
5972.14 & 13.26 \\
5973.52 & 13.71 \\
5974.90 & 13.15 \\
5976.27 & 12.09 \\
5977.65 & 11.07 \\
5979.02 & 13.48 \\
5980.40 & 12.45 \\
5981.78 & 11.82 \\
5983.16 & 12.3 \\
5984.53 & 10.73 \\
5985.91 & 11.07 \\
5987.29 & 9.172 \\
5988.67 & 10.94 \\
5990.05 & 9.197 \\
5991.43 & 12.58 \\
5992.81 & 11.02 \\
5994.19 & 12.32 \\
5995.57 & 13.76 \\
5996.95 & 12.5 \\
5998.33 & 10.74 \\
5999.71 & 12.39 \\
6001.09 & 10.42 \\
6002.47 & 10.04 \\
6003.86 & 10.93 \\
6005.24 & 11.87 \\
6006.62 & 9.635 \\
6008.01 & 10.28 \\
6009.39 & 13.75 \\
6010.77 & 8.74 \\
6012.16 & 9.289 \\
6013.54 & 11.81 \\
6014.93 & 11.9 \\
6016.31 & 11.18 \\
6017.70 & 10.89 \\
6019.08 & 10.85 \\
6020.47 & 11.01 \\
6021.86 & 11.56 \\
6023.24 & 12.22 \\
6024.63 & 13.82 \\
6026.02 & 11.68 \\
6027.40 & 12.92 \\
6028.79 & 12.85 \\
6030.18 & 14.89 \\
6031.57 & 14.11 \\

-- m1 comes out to 0.09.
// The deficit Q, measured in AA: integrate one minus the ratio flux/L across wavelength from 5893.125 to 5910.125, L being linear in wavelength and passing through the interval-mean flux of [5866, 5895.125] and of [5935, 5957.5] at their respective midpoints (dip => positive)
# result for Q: 2.4 AA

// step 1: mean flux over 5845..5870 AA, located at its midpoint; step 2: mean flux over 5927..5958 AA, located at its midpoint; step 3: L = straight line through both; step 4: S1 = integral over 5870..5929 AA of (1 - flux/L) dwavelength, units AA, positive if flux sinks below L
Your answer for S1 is 6.78 AA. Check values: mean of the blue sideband 11.2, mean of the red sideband 11.1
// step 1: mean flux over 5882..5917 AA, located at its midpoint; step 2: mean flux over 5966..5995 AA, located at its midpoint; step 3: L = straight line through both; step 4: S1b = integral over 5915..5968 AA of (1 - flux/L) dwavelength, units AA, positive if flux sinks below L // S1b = -2.0 AA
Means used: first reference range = 9.41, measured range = 10.9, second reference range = 11.6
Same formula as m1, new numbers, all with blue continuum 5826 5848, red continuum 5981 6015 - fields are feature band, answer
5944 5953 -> 0.11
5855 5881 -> 0.05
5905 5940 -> 0.03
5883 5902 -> 0.23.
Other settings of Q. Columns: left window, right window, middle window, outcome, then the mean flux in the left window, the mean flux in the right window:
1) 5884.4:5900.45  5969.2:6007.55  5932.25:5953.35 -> -0.71 AA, 9.11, 11.5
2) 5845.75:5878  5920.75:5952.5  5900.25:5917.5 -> 1.74 AA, 11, 10.8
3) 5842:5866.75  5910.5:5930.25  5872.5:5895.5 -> 3.59 AA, 11.3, 11.2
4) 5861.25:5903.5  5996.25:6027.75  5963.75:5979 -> -0.46 AA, 9.89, 11.3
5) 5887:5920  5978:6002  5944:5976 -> -0.21 AA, 9.54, 11.6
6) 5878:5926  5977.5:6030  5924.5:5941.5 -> -1.99 AA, 9.71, 11.5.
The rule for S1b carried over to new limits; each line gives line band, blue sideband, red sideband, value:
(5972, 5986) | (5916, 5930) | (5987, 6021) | -1.52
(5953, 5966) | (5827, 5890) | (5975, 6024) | 0.33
